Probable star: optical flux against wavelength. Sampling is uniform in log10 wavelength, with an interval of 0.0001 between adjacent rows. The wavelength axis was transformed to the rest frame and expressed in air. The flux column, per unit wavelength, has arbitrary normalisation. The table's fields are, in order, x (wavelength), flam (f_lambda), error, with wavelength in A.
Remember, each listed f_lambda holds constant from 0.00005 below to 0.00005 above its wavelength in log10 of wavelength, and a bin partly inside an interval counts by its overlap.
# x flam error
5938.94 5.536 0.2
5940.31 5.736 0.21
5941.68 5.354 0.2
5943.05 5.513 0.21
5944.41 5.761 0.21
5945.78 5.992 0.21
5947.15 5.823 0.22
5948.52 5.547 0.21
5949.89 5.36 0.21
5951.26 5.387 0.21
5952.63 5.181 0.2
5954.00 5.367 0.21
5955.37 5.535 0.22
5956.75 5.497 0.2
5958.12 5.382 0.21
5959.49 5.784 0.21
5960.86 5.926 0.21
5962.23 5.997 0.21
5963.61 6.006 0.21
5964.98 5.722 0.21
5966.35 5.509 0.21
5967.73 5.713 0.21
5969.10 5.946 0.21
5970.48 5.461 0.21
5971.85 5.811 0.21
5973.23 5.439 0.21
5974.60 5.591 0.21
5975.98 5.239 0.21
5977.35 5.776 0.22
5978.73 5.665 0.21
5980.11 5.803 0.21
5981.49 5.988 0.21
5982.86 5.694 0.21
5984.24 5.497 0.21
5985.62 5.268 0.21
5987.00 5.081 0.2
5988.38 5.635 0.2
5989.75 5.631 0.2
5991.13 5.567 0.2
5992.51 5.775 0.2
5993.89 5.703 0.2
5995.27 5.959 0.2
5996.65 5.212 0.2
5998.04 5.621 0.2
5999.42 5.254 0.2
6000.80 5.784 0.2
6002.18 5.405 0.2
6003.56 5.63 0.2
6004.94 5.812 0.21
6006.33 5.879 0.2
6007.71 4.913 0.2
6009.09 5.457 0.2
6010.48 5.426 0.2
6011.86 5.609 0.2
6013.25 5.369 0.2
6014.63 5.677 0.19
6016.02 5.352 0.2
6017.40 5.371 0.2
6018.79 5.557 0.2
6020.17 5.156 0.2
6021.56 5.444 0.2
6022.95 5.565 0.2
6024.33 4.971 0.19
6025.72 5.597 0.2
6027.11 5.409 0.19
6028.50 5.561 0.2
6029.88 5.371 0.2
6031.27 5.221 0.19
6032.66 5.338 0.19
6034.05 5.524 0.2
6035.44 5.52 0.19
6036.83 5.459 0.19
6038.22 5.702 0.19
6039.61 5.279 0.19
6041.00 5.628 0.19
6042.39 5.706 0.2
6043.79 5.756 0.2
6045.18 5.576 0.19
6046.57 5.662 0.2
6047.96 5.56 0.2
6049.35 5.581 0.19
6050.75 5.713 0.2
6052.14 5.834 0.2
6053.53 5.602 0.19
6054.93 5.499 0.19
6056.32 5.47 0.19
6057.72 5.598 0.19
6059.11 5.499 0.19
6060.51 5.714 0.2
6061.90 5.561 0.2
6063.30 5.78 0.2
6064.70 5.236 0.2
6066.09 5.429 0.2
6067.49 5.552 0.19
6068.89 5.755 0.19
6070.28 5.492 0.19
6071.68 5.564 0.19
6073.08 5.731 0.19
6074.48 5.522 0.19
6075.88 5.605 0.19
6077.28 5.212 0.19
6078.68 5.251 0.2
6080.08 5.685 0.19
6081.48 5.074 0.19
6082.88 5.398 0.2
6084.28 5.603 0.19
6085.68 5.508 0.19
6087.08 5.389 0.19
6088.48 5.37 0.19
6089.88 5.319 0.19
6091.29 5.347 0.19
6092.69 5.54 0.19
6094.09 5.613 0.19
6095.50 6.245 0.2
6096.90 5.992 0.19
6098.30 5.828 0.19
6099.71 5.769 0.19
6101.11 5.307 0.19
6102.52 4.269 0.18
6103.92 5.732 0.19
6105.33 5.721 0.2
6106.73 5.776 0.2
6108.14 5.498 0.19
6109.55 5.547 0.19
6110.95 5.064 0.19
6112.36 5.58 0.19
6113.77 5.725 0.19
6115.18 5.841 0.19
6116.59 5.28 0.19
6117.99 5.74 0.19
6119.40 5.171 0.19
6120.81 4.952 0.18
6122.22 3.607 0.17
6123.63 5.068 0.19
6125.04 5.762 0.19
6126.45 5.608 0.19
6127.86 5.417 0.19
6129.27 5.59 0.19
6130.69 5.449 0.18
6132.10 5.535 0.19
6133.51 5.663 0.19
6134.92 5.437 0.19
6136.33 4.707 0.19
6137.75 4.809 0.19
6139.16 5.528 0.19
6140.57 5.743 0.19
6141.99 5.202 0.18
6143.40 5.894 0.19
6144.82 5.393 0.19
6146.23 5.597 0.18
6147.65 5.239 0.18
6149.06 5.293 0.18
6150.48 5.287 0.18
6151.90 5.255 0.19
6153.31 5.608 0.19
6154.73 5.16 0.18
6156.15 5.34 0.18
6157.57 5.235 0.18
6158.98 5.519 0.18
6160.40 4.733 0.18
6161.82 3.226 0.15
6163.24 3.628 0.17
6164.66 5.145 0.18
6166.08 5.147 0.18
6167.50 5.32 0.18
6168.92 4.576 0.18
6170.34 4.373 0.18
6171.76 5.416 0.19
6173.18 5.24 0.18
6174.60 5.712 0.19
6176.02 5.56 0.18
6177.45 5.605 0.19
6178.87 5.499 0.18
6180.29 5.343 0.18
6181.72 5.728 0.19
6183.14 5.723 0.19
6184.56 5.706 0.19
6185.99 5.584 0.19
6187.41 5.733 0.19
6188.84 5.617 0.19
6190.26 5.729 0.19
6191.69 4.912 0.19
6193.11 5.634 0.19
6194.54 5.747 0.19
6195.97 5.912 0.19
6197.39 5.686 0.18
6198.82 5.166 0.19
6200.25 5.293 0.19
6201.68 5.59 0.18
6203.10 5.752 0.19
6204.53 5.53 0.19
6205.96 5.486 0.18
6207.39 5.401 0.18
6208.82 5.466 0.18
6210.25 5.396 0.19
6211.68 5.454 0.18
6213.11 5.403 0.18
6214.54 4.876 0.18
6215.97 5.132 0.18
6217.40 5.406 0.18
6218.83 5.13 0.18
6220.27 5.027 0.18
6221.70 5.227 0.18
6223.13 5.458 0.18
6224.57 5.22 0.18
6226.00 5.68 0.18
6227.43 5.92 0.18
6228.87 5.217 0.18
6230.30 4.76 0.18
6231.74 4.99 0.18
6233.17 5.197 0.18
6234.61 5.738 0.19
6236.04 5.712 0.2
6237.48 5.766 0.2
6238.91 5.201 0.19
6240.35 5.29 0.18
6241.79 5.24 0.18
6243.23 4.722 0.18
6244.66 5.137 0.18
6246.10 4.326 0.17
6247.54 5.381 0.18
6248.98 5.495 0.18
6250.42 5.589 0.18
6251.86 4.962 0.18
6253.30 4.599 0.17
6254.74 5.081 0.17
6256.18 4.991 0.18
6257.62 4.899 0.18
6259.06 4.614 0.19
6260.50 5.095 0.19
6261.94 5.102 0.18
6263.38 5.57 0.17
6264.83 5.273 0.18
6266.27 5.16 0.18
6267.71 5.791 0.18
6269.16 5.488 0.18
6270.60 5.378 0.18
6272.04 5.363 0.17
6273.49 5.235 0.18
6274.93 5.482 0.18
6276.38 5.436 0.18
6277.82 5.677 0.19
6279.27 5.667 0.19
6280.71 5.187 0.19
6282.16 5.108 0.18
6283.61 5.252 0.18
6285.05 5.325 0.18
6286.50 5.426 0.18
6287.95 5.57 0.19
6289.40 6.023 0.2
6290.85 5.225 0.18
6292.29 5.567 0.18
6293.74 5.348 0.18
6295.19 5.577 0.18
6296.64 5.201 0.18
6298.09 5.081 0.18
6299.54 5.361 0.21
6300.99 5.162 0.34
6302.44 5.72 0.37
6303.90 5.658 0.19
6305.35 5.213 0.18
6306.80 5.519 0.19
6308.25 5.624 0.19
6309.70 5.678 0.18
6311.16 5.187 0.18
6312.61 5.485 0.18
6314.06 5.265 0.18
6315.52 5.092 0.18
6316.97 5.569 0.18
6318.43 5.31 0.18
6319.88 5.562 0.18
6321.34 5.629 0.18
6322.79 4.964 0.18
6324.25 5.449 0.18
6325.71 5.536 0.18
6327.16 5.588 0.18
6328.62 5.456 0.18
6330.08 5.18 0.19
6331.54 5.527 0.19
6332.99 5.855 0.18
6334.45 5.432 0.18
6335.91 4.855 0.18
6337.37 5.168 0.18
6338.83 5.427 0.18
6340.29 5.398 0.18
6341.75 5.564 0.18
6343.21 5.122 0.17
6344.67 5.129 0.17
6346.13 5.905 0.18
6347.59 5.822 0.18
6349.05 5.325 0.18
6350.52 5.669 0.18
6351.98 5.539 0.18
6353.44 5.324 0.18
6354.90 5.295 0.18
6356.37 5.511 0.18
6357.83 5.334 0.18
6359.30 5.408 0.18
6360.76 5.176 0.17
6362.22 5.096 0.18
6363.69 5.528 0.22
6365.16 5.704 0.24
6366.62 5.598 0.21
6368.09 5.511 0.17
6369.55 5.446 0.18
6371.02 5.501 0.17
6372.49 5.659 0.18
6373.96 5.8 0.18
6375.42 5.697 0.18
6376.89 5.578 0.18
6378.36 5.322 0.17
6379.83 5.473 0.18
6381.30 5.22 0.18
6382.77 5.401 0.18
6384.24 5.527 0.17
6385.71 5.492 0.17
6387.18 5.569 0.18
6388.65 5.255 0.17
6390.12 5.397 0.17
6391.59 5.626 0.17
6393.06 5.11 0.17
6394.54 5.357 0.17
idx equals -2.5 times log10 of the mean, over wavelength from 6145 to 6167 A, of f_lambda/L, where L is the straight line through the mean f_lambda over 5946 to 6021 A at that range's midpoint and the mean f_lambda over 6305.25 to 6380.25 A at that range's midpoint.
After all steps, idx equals 0.097 mag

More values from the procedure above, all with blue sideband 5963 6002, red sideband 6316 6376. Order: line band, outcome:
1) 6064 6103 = 0.015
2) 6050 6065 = -0.003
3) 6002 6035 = 0.031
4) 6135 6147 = 0.036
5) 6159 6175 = 0.157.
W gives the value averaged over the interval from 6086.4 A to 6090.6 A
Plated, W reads 5.35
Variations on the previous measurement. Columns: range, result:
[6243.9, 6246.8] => 4.74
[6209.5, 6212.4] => 5.43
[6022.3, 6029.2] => 5.43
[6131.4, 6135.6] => 5.55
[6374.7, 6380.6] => 5.51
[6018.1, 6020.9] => 5.36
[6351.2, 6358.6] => 5.4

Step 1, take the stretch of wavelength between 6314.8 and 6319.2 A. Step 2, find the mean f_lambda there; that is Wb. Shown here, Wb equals 5.33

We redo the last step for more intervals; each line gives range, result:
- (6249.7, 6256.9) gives 5.04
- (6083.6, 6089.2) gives 5.47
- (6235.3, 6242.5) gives 5.44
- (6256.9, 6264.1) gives 5.06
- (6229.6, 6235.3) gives 5.17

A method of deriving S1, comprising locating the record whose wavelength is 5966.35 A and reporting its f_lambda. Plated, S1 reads 5.509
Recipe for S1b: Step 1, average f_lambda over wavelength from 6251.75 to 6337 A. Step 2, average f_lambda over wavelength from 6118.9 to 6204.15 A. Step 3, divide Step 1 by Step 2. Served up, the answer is 1.01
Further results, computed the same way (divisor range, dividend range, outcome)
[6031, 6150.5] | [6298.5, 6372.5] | 0.99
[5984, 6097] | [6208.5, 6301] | 0.96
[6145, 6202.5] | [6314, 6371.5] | 1.02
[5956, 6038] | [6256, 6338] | 0.97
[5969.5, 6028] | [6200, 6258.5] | 0.95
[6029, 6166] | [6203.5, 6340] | 0.99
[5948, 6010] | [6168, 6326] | 0.96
